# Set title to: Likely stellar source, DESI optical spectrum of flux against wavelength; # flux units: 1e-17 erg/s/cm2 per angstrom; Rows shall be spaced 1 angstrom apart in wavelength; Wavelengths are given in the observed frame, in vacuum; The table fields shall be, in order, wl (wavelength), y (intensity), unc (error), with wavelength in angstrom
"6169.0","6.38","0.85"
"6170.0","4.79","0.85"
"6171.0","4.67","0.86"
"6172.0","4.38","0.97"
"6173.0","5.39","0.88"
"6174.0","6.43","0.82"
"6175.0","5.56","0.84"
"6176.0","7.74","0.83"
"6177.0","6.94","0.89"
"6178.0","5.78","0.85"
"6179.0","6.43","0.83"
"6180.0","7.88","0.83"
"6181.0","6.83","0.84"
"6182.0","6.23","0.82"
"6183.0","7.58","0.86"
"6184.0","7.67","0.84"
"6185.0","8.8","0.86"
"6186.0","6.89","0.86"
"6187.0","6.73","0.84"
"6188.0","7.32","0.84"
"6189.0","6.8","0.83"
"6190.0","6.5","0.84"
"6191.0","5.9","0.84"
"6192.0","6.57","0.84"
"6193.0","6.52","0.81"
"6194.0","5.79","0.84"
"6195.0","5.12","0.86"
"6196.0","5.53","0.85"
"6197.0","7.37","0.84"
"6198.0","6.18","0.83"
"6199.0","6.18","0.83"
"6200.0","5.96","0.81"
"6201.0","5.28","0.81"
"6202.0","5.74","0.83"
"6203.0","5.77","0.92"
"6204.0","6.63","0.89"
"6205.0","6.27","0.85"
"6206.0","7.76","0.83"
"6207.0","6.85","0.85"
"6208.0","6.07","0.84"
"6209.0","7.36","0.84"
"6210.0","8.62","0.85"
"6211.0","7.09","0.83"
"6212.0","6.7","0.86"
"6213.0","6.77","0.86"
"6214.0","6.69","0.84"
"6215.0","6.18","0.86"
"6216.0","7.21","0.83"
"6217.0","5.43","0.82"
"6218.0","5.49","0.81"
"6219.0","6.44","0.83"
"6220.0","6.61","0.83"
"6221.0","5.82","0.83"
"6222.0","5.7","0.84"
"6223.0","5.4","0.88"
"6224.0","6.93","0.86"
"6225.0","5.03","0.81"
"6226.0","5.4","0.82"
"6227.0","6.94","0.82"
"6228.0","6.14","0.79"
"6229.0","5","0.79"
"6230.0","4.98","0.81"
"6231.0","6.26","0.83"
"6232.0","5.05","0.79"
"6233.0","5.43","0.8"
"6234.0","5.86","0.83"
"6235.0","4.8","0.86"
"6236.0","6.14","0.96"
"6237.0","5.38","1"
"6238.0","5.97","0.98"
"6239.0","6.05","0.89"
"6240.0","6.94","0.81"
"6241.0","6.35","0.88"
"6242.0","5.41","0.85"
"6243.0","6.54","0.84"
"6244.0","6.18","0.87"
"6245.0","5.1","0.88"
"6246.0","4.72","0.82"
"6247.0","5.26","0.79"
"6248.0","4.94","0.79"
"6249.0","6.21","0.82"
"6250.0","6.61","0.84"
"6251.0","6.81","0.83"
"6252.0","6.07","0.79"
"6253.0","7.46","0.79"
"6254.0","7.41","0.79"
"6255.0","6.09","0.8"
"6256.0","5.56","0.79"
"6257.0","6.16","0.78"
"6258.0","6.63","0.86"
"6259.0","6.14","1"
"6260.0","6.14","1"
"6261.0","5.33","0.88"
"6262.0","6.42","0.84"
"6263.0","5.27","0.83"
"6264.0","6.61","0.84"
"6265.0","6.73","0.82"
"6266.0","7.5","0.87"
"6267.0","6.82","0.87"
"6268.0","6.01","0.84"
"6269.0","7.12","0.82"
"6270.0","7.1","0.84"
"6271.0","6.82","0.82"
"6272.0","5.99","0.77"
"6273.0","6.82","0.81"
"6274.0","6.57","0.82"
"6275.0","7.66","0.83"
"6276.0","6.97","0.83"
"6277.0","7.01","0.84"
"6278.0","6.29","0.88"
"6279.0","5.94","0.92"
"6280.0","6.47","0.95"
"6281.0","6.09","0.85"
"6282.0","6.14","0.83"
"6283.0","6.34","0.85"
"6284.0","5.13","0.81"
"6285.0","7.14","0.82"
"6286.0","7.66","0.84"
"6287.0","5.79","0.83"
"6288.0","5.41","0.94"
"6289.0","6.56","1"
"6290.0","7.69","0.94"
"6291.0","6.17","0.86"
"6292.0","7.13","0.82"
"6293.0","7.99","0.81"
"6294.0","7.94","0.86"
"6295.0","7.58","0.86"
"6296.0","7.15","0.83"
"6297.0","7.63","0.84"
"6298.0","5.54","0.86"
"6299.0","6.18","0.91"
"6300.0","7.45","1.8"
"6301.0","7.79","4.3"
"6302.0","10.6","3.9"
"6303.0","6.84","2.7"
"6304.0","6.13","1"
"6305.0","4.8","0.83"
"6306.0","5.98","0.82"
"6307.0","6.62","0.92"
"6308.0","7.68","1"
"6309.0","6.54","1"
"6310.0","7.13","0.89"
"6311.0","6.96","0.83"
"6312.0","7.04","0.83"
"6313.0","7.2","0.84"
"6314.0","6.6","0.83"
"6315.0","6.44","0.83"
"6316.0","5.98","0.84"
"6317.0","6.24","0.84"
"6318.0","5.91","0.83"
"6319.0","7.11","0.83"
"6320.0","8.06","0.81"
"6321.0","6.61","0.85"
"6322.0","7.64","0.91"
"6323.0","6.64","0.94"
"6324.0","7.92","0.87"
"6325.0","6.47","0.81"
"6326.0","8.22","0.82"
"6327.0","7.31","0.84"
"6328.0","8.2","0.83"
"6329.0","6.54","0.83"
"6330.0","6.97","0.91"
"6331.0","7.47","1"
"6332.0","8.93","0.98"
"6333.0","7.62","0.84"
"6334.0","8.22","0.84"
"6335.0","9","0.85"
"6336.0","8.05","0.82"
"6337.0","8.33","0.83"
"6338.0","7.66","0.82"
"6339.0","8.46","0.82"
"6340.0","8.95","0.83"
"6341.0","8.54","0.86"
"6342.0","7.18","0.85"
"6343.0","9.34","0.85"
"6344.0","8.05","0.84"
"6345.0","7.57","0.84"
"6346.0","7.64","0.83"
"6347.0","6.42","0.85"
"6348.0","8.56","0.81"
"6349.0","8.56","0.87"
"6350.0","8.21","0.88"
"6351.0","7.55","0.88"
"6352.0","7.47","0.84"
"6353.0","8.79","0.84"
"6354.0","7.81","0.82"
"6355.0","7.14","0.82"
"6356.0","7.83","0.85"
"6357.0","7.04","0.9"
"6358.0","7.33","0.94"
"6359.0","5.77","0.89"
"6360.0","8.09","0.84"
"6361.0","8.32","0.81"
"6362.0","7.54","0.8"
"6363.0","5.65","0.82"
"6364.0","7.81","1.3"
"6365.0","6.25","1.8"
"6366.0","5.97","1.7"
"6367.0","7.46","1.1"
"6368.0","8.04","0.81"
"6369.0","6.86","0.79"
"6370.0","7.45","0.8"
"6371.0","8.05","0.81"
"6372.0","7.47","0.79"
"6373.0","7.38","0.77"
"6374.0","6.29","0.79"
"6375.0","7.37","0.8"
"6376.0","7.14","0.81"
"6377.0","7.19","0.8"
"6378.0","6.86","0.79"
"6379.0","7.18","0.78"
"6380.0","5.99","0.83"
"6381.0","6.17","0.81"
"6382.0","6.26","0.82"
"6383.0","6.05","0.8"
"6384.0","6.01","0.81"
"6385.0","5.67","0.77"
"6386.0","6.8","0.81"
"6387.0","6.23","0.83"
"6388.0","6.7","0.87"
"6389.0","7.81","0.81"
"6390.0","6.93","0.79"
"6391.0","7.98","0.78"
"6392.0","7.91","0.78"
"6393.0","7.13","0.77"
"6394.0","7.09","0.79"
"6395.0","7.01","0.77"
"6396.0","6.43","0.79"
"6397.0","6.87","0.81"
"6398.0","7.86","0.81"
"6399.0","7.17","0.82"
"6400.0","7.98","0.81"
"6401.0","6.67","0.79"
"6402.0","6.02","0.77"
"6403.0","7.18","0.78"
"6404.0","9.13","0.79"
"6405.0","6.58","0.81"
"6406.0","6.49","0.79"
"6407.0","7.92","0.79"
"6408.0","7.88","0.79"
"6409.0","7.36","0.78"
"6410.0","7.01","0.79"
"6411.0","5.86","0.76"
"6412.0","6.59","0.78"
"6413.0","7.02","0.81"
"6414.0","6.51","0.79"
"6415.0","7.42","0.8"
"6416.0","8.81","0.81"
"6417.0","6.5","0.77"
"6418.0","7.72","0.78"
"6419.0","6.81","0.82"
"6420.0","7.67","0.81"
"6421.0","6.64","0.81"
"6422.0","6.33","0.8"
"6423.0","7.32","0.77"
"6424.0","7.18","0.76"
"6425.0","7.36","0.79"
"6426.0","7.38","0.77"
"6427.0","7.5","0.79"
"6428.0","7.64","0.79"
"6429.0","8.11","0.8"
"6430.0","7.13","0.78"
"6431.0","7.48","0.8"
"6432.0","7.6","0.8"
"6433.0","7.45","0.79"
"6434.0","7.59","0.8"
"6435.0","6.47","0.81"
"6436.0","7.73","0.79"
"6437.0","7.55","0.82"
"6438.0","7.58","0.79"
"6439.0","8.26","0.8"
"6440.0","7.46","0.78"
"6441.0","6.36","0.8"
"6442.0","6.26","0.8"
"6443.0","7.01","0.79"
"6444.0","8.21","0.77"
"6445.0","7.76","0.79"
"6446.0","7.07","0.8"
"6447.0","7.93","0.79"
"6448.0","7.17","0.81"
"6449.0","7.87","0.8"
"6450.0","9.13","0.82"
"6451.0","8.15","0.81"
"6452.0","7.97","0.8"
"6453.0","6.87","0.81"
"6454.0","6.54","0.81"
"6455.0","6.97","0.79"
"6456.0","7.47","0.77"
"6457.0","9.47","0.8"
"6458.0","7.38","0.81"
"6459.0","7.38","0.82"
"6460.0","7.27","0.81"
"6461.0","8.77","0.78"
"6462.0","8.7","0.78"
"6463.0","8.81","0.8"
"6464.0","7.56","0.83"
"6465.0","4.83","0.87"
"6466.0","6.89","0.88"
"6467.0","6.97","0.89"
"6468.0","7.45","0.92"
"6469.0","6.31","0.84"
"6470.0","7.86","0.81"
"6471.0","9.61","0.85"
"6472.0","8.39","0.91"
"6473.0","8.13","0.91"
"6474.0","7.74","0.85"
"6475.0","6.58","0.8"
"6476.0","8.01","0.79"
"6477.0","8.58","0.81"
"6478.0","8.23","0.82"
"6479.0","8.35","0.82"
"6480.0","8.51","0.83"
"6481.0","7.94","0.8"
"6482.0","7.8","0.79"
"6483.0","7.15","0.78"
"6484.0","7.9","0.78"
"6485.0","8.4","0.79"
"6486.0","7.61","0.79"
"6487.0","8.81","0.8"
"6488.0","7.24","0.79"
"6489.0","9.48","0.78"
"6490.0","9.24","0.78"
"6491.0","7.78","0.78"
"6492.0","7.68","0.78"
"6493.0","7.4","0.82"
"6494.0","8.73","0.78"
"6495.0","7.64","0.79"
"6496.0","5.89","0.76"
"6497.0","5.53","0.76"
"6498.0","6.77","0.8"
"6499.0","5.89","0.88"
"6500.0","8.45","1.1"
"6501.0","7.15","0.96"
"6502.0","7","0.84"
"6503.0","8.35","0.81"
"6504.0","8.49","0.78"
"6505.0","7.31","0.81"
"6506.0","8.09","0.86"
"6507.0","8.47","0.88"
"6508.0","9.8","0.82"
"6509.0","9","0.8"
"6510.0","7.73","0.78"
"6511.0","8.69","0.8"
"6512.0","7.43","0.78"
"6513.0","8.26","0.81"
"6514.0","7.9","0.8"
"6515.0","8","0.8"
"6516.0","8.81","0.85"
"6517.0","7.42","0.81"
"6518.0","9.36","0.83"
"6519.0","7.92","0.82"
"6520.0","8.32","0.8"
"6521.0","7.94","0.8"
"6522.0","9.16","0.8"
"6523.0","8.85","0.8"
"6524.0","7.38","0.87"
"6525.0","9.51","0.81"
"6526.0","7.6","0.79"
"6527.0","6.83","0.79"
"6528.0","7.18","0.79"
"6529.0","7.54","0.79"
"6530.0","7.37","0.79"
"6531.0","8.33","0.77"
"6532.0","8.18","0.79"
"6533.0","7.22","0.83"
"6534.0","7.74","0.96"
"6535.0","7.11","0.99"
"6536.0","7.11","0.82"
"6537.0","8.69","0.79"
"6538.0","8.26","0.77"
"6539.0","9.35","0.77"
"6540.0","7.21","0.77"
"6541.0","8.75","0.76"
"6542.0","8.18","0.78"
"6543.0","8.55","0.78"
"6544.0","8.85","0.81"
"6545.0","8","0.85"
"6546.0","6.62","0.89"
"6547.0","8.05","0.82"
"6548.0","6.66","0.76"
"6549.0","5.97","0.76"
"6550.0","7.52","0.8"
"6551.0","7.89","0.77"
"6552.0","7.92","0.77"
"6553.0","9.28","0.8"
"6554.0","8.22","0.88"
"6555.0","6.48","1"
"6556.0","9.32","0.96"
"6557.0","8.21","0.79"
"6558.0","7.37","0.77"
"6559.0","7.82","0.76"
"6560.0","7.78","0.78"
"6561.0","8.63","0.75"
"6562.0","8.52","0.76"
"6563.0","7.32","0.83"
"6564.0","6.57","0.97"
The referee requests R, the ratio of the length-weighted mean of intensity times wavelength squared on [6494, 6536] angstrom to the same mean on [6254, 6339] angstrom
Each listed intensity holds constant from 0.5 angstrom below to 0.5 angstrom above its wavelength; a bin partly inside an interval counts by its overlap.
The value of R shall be 1.2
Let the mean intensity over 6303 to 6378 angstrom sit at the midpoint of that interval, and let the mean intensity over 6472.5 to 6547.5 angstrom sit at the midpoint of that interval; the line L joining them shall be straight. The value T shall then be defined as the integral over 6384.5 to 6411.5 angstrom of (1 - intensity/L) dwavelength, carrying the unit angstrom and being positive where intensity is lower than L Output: 1.6 angstrom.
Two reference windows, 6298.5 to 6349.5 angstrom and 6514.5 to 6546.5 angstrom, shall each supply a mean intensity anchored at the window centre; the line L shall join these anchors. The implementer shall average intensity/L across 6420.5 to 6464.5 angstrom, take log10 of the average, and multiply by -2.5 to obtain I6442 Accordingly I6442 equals 0.03 mag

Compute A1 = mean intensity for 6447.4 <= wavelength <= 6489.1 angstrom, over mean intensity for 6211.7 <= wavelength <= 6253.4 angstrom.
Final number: 1.31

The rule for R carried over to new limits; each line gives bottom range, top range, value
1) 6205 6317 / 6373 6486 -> 1.20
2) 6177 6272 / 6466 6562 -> 1.38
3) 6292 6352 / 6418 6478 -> 1.06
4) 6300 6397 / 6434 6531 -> 1.12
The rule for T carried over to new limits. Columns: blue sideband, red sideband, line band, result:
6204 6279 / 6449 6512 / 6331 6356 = -4.1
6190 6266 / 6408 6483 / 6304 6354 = -4.9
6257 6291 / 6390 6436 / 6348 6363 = -1.5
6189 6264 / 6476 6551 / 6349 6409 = -0.7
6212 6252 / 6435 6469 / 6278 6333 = -4.0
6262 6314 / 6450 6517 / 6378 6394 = 1.2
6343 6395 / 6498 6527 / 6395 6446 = 1.9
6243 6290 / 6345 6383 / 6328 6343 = -2.3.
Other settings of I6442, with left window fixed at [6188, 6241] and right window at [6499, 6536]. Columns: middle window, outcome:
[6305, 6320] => 0.02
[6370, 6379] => -0.01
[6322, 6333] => -0.09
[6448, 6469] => 0.01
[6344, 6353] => -0.12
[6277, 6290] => 0.04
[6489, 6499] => 0.06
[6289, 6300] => -0.07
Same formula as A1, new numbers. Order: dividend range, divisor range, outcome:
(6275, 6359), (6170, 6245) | 1.16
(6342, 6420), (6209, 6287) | 1.16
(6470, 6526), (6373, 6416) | 1.15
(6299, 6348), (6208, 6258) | 1.21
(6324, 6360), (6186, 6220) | 1.21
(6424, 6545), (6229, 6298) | 1.23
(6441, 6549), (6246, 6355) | 1.12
